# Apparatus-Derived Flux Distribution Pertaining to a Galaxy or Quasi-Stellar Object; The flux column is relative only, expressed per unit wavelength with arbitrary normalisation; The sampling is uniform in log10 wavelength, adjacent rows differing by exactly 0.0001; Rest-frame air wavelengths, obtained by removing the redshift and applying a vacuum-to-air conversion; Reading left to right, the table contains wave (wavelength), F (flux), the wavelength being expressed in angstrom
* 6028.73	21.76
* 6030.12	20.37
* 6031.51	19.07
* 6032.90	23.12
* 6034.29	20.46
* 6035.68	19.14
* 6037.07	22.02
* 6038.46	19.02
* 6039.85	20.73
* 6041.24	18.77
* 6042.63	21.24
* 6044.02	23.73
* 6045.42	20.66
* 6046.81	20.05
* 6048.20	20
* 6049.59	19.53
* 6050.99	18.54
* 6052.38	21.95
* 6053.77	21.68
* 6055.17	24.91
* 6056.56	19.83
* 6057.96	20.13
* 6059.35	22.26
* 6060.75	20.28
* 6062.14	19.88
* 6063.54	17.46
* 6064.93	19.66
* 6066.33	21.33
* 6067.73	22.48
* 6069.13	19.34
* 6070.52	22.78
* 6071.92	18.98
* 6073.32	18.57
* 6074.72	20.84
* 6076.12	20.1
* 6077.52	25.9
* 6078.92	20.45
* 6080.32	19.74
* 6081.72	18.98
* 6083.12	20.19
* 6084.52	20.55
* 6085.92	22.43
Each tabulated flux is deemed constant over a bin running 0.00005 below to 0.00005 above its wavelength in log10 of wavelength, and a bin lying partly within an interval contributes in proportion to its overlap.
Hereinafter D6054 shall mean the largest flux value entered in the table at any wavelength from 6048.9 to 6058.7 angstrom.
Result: 24.91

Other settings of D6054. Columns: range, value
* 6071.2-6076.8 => 20.84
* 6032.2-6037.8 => 23.12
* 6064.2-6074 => 22.78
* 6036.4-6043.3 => 22.02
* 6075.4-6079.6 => 25.9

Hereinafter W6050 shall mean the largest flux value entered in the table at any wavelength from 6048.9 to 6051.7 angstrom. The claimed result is 19.53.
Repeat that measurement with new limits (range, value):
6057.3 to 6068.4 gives 22.48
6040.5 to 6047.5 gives 23.73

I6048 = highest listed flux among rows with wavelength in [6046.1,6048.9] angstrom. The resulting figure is 20.05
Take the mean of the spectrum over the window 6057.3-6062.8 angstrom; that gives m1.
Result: 20.7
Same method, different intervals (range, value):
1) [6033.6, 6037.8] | 20.5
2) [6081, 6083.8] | 19.6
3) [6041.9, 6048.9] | 21.1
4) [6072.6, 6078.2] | 21.3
